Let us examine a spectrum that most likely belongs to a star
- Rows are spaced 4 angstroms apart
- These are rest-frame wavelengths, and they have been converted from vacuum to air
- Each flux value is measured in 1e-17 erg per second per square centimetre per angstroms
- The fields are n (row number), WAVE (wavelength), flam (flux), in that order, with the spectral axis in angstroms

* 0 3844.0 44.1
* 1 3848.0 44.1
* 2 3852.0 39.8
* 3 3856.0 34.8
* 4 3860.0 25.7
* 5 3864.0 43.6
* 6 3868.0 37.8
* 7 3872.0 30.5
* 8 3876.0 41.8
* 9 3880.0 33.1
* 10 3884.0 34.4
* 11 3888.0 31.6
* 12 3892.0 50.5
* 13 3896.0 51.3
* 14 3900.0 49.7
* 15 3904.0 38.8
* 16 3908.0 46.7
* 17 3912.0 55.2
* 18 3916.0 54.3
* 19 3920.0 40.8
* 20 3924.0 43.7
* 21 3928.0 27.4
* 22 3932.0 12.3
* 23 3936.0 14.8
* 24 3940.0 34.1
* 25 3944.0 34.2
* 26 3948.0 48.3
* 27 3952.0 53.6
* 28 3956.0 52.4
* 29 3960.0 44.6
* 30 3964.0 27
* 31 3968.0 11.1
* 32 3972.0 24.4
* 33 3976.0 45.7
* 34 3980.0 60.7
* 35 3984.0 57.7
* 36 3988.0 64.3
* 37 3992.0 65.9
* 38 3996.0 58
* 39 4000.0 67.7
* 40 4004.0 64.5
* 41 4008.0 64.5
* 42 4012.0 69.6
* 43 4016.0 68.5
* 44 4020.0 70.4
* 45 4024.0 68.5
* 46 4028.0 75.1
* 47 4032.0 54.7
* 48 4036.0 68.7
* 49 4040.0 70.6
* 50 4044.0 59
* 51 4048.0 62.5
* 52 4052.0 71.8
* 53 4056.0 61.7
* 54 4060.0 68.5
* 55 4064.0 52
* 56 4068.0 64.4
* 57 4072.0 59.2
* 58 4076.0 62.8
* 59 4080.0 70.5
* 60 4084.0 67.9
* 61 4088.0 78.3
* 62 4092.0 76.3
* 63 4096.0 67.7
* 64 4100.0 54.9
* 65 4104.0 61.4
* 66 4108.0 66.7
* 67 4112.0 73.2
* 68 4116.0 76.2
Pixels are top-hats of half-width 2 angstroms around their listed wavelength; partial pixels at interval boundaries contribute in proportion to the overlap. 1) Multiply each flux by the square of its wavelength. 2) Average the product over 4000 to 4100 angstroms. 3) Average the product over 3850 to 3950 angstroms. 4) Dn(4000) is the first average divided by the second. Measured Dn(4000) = 1.9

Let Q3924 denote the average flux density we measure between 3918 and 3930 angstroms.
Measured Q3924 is 37.3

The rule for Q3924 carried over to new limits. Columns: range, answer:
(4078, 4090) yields 72.2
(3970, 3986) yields 47.1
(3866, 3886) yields 35.5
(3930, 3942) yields 20.4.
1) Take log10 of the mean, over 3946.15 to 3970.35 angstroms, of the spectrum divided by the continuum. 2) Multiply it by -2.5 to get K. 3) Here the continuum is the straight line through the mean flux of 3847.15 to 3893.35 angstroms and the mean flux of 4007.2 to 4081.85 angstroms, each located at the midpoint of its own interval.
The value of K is 0.28 mag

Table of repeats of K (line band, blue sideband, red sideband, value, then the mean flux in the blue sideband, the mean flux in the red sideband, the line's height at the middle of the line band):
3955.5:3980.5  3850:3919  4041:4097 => 0.41 mag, 41.1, 66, 52.4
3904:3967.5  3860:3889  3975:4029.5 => 0.25 mag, 35.6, 64.6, 49.5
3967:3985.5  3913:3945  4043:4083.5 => 0.09 mag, 33.4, 63.5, 44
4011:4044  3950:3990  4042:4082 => -0.21 mag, 44.1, 63.2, 56.1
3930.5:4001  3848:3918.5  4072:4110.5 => 0.21 mag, 41.2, 67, 51.5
